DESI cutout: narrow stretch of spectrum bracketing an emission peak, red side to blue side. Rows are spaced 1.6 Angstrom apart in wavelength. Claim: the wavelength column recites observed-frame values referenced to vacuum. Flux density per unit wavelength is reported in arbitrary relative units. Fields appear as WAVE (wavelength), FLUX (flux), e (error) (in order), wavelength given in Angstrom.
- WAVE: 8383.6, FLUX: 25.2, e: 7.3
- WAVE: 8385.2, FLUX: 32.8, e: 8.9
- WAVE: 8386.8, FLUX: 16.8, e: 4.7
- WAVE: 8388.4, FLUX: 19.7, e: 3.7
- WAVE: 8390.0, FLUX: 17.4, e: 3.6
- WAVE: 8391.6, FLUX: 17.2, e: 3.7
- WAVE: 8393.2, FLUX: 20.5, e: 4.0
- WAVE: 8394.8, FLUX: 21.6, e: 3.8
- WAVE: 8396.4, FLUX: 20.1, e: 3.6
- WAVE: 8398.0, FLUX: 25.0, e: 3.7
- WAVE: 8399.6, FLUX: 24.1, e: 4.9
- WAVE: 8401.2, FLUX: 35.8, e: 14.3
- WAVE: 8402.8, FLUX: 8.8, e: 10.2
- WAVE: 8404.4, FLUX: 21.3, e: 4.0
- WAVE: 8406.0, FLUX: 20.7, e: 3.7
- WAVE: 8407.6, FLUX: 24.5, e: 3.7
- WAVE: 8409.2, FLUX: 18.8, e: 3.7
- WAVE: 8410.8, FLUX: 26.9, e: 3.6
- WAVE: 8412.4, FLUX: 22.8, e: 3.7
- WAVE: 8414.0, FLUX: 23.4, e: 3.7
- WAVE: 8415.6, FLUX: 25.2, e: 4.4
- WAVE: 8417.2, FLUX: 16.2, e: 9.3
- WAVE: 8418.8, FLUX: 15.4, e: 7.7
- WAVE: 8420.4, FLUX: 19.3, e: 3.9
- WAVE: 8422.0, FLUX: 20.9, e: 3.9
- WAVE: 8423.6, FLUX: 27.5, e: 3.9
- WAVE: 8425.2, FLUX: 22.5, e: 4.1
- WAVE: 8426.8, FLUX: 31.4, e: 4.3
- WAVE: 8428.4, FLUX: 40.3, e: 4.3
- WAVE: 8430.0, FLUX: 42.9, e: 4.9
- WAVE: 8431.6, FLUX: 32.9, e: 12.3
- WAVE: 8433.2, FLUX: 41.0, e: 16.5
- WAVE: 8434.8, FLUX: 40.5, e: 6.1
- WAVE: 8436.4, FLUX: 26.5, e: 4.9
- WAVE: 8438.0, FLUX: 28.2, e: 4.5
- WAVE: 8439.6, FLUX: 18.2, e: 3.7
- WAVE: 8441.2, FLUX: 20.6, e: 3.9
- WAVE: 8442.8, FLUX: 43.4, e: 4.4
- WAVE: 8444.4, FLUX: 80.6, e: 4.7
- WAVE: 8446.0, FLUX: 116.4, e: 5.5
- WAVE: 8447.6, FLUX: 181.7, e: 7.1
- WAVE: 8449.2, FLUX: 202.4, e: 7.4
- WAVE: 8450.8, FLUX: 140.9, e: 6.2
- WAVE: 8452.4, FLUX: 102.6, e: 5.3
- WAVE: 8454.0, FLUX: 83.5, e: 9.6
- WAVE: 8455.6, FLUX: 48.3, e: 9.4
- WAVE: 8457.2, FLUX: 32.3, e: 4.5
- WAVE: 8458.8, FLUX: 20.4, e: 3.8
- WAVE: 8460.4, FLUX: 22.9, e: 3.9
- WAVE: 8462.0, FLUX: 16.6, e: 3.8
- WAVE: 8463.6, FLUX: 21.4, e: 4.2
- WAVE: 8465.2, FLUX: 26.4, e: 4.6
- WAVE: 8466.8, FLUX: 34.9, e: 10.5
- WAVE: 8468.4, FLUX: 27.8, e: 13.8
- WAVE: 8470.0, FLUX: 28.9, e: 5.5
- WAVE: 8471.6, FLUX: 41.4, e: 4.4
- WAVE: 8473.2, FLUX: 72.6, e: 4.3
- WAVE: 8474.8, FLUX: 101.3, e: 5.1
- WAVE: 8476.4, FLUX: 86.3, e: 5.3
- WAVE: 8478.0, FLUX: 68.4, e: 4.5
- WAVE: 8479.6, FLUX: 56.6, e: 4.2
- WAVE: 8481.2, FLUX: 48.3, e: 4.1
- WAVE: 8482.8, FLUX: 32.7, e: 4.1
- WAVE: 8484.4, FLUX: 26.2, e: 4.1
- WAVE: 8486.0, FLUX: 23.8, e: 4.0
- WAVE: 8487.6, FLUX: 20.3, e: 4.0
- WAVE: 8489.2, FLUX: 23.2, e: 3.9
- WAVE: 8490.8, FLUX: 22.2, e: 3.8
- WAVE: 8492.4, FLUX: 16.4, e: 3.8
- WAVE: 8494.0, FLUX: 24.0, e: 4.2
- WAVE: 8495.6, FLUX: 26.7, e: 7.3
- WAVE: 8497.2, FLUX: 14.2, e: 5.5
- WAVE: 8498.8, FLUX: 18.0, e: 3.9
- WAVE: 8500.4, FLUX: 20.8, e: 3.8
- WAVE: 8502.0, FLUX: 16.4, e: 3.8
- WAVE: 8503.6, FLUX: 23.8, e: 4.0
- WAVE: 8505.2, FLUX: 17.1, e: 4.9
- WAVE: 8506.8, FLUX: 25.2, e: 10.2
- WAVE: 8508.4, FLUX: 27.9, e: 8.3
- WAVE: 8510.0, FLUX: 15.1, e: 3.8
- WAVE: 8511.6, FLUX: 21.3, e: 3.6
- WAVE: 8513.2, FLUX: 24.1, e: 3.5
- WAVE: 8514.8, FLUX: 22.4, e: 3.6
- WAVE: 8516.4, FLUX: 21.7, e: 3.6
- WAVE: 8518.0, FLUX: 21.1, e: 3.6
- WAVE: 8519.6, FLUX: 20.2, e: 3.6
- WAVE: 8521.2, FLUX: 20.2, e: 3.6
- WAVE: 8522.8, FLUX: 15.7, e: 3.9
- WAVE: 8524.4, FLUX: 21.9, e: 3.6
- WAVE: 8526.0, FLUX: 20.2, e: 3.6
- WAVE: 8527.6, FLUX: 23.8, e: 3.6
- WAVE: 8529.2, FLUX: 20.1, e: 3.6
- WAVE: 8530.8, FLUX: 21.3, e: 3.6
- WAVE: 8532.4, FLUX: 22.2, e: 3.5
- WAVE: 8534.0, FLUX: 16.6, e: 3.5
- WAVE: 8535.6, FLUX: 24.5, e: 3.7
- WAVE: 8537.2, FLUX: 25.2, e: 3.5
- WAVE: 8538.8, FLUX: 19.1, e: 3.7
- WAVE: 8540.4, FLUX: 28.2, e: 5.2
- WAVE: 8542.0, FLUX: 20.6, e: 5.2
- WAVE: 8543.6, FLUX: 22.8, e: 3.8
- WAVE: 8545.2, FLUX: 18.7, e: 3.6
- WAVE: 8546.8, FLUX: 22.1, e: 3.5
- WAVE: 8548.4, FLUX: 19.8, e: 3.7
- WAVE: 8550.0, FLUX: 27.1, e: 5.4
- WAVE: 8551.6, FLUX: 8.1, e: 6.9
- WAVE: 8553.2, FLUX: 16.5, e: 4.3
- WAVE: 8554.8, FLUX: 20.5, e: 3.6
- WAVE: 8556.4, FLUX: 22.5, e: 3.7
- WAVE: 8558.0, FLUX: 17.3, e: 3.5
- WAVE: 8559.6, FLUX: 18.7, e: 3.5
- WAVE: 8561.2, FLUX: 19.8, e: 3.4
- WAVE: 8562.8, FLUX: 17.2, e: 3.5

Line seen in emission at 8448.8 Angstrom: H-alpha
